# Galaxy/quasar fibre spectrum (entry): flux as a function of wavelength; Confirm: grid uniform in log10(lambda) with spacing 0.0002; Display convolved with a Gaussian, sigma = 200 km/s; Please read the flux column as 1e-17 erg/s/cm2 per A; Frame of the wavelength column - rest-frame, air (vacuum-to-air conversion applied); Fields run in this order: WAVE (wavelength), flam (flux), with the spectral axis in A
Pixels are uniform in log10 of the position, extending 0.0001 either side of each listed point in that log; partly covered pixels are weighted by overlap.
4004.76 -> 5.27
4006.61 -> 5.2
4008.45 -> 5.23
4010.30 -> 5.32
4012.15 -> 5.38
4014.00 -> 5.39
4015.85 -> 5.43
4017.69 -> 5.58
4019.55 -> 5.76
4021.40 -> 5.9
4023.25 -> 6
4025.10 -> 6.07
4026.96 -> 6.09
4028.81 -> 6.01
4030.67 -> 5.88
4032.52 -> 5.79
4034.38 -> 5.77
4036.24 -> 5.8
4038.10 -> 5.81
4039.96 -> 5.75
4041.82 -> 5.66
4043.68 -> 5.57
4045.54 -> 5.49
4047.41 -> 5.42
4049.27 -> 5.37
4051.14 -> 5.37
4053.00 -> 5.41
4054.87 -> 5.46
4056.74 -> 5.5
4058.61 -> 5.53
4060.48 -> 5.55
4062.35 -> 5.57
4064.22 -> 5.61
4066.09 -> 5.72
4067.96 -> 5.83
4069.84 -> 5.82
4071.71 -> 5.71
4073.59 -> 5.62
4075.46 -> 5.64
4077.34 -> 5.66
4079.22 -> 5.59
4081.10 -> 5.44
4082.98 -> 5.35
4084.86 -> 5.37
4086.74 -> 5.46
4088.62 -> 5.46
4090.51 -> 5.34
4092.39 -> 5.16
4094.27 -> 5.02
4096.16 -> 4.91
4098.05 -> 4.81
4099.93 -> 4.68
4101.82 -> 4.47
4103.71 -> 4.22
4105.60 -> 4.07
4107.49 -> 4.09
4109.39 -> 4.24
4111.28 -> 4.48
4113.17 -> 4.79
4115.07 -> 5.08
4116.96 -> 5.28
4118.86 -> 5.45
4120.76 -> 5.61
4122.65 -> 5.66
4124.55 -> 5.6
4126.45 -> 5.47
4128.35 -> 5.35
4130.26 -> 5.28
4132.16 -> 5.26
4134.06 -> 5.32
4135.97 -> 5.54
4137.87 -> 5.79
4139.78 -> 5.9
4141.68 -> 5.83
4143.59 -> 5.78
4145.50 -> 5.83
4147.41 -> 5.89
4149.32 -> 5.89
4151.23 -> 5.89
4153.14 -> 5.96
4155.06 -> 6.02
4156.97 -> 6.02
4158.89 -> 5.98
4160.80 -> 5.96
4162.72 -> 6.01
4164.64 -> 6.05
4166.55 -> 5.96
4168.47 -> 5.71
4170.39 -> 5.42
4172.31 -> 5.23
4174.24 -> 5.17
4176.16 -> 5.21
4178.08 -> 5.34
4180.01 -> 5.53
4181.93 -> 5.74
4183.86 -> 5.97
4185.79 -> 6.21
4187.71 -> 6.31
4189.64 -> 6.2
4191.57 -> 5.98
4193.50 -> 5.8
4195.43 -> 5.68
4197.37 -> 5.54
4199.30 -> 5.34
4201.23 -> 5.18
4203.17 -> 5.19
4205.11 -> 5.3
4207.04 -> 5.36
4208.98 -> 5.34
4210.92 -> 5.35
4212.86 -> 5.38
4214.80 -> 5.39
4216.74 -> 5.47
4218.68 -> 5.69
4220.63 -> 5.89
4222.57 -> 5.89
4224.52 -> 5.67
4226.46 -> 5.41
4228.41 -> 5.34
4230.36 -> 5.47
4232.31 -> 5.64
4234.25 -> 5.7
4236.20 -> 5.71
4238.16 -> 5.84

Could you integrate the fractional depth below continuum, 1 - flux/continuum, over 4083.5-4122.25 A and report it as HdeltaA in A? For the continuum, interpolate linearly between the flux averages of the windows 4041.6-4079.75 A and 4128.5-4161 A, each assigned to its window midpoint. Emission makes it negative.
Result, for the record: 5.1 A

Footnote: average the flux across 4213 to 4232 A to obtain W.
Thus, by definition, 5.57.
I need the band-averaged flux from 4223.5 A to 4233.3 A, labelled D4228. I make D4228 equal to 5.51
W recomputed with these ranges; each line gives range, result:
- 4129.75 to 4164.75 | 5.8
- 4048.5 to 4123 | 5.23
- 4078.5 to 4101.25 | 5.2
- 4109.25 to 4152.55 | 5.47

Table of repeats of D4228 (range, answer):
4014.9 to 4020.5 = 5.59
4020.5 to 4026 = 6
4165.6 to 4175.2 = 5.49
